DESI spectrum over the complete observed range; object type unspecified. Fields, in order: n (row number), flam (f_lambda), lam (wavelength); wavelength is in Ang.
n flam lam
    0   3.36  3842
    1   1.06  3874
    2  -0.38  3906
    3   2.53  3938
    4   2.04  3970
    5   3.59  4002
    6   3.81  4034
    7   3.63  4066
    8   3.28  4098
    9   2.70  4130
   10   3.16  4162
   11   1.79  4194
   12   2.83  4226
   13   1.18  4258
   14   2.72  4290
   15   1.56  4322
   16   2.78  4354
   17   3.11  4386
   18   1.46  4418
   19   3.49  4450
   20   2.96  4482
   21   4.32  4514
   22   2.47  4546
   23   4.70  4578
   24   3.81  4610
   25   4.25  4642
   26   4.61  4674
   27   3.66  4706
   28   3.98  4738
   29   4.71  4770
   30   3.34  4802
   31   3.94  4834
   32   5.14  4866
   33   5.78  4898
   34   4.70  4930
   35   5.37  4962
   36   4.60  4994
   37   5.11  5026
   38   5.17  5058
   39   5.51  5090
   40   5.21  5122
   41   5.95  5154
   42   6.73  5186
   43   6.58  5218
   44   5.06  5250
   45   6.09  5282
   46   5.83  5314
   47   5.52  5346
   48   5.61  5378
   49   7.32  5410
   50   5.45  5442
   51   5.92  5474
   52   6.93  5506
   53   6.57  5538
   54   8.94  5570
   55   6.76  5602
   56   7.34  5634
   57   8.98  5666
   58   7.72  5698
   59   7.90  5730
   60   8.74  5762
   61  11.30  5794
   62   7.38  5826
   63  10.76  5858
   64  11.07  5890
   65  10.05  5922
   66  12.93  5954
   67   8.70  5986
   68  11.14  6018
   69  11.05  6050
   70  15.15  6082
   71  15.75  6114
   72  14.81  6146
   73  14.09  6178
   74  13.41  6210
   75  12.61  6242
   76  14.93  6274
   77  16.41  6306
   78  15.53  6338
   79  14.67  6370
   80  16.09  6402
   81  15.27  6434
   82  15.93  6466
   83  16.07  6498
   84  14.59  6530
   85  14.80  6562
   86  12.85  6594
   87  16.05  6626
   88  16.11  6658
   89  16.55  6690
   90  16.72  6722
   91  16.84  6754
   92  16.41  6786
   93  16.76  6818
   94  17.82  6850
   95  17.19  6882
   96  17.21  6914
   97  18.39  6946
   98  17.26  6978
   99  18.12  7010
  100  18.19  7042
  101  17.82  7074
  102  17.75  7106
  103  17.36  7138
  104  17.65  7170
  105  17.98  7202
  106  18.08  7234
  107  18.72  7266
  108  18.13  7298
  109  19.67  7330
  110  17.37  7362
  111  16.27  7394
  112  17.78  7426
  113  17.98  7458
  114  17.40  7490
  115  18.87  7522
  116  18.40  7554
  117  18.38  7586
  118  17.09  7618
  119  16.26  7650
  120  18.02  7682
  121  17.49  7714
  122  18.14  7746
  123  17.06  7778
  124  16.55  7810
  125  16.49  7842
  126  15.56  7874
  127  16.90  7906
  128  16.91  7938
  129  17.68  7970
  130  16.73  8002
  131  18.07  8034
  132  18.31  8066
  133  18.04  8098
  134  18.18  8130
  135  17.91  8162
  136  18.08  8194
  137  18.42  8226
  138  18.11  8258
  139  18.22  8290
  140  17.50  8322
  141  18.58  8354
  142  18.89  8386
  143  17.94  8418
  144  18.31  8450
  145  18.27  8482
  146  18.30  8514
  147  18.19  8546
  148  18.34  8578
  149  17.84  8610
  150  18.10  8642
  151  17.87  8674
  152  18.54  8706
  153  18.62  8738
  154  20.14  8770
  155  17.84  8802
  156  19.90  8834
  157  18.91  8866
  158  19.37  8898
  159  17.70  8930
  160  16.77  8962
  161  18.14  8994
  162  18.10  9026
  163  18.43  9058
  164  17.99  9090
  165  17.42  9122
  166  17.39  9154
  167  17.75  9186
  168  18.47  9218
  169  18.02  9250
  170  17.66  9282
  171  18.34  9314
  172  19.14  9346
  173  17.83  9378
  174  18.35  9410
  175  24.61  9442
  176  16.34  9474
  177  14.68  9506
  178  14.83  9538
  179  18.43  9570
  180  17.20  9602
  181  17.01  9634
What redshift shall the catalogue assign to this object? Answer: 0.52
